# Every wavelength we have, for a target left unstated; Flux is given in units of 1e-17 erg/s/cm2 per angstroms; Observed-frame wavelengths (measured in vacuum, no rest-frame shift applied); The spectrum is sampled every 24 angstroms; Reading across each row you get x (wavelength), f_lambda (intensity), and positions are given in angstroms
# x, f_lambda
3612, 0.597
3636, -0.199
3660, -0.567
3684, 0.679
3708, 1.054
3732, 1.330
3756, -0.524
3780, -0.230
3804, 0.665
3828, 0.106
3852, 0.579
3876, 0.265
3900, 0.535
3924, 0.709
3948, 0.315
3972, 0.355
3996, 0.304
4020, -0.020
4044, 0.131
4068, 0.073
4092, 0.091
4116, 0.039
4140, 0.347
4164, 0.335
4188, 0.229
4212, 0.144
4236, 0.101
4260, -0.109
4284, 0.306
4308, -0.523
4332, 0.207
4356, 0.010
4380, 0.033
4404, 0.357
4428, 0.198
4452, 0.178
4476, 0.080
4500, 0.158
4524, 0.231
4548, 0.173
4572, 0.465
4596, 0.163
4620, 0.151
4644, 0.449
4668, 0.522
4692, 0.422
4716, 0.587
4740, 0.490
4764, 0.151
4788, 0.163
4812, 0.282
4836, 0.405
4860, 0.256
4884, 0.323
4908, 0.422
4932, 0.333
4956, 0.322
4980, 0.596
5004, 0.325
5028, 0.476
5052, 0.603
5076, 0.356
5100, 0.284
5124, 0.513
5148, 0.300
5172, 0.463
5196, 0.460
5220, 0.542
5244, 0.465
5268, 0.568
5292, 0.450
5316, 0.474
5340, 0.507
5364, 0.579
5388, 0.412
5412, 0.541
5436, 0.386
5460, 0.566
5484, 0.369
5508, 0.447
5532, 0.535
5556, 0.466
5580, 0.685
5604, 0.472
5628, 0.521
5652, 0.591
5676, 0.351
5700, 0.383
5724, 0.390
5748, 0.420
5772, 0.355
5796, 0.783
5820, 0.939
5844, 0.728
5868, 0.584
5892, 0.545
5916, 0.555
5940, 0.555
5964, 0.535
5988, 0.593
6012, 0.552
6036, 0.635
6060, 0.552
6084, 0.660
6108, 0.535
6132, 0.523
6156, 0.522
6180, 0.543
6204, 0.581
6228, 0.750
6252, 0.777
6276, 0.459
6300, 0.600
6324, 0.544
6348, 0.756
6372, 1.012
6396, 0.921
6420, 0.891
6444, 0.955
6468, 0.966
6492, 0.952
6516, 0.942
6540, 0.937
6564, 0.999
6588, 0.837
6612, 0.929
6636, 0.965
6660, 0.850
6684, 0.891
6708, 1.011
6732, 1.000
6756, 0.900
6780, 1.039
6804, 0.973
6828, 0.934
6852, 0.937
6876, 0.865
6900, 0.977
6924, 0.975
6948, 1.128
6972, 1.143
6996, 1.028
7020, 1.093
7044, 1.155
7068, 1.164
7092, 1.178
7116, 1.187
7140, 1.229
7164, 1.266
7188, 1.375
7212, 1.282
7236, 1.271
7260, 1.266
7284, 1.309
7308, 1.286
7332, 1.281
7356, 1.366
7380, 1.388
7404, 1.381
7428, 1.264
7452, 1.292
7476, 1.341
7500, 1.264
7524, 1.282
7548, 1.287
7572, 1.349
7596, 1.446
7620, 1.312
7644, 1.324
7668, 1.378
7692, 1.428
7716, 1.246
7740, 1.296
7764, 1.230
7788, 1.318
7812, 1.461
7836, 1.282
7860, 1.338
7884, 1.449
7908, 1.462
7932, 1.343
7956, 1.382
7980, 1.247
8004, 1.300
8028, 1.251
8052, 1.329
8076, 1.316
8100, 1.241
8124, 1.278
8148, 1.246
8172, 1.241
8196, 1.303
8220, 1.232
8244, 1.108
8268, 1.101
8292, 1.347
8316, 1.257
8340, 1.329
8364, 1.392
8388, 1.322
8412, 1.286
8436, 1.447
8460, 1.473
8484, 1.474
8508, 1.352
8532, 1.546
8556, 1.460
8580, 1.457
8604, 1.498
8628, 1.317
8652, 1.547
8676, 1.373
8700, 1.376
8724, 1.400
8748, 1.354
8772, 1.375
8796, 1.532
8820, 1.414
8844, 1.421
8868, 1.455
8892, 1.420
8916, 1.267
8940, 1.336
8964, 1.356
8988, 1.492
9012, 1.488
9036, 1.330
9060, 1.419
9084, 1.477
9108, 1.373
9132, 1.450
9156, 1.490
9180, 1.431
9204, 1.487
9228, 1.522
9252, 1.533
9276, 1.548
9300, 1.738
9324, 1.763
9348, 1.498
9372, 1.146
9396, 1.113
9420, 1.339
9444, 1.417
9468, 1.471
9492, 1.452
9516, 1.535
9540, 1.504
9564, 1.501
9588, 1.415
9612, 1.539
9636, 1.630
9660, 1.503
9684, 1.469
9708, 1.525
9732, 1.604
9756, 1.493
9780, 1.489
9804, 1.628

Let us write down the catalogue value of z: 0.60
